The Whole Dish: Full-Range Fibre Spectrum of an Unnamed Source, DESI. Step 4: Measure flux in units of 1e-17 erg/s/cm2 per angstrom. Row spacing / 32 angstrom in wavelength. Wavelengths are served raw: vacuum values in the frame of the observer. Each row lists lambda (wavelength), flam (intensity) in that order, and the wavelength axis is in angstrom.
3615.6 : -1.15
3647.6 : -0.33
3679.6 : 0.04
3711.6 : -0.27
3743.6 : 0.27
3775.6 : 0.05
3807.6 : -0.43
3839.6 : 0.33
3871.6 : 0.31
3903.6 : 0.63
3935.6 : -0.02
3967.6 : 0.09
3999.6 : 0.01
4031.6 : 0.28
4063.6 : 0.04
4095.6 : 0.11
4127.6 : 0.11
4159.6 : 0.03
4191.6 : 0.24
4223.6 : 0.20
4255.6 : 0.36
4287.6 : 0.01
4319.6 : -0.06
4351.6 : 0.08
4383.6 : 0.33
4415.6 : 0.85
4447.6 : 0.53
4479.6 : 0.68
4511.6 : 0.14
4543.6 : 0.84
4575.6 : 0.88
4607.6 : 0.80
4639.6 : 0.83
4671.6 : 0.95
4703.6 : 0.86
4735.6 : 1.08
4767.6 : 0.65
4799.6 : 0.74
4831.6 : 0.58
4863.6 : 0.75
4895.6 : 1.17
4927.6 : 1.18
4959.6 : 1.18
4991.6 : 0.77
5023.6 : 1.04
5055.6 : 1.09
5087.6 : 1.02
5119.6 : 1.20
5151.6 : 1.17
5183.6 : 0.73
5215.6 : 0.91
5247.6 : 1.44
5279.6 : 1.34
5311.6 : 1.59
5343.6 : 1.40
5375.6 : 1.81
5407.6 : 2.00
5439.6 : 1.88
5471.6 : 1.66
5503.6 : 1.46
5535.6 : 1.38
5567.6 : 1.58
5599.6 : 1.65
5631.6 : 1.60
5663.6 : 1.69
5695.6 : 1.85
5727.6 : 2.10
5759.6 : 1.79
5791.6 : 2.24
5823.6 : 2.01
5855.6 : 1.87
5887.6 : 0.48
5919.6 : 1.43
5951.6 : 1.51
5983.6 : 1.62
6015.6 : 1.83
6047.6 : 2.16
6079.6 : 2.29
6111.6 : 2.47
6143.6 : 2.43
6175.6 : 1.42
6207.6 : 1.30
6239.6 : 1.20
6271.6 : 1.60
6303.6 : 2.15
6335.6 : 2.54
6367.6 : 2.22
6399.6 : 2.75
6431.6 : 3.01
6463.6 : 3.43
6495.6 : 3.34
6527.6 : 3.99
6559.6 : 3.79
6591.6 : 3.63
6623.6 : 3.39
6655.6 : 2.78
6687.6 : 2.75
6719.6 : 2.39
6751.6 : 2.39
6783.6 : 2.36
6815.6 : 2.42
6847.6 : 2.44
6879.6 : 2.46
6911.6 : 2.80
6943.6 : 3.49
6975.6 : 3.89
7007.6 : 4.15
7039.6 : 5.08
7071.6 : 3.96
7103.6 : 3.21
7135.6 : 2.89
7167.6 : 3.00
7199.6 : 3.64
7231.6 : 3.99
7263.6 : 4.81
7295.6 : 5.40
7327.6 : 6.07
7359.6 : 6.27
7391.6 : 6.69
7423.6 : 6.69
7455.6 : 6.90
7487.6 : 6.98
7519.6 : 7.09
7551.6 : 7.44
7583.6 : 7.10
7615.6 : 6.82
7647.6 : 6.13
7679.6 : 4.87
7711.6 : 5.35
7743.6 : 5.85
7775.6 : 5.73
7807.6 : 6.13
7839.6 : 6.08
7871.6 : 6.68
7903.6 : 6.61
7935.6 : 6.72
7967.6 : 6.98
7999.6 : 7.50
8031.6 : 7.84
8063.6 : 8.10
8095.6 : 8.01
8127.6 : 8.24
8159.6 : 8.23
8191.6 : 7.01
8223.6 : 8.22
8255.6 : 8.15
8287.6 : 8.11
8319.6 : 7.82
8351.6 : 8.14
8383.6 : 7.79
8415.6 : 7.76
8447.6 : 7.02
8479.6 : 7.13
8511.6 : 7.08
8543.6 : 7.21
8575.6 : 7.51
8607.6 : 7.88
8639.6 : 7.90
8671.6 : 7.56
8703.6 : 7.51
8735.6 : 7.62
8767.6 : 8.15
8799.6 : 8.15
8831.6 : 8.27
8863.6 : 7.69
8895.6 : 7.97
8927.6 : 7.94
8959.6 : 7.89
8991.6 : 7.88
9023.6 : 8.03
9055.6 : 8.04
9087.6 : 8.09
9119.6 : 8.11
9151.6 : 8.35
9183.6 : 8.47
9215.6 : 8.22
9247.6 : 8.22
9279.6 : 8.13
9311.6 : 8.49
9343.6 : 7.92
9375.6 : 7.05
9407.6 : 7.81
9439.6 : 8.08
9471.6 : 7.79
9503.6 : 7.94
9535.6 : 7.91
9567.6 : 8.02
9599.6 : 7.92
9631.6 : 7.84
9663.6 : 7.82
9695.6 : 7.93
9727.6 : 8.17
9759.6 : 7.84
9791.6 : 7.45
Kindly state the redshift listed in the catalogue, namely 0.000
